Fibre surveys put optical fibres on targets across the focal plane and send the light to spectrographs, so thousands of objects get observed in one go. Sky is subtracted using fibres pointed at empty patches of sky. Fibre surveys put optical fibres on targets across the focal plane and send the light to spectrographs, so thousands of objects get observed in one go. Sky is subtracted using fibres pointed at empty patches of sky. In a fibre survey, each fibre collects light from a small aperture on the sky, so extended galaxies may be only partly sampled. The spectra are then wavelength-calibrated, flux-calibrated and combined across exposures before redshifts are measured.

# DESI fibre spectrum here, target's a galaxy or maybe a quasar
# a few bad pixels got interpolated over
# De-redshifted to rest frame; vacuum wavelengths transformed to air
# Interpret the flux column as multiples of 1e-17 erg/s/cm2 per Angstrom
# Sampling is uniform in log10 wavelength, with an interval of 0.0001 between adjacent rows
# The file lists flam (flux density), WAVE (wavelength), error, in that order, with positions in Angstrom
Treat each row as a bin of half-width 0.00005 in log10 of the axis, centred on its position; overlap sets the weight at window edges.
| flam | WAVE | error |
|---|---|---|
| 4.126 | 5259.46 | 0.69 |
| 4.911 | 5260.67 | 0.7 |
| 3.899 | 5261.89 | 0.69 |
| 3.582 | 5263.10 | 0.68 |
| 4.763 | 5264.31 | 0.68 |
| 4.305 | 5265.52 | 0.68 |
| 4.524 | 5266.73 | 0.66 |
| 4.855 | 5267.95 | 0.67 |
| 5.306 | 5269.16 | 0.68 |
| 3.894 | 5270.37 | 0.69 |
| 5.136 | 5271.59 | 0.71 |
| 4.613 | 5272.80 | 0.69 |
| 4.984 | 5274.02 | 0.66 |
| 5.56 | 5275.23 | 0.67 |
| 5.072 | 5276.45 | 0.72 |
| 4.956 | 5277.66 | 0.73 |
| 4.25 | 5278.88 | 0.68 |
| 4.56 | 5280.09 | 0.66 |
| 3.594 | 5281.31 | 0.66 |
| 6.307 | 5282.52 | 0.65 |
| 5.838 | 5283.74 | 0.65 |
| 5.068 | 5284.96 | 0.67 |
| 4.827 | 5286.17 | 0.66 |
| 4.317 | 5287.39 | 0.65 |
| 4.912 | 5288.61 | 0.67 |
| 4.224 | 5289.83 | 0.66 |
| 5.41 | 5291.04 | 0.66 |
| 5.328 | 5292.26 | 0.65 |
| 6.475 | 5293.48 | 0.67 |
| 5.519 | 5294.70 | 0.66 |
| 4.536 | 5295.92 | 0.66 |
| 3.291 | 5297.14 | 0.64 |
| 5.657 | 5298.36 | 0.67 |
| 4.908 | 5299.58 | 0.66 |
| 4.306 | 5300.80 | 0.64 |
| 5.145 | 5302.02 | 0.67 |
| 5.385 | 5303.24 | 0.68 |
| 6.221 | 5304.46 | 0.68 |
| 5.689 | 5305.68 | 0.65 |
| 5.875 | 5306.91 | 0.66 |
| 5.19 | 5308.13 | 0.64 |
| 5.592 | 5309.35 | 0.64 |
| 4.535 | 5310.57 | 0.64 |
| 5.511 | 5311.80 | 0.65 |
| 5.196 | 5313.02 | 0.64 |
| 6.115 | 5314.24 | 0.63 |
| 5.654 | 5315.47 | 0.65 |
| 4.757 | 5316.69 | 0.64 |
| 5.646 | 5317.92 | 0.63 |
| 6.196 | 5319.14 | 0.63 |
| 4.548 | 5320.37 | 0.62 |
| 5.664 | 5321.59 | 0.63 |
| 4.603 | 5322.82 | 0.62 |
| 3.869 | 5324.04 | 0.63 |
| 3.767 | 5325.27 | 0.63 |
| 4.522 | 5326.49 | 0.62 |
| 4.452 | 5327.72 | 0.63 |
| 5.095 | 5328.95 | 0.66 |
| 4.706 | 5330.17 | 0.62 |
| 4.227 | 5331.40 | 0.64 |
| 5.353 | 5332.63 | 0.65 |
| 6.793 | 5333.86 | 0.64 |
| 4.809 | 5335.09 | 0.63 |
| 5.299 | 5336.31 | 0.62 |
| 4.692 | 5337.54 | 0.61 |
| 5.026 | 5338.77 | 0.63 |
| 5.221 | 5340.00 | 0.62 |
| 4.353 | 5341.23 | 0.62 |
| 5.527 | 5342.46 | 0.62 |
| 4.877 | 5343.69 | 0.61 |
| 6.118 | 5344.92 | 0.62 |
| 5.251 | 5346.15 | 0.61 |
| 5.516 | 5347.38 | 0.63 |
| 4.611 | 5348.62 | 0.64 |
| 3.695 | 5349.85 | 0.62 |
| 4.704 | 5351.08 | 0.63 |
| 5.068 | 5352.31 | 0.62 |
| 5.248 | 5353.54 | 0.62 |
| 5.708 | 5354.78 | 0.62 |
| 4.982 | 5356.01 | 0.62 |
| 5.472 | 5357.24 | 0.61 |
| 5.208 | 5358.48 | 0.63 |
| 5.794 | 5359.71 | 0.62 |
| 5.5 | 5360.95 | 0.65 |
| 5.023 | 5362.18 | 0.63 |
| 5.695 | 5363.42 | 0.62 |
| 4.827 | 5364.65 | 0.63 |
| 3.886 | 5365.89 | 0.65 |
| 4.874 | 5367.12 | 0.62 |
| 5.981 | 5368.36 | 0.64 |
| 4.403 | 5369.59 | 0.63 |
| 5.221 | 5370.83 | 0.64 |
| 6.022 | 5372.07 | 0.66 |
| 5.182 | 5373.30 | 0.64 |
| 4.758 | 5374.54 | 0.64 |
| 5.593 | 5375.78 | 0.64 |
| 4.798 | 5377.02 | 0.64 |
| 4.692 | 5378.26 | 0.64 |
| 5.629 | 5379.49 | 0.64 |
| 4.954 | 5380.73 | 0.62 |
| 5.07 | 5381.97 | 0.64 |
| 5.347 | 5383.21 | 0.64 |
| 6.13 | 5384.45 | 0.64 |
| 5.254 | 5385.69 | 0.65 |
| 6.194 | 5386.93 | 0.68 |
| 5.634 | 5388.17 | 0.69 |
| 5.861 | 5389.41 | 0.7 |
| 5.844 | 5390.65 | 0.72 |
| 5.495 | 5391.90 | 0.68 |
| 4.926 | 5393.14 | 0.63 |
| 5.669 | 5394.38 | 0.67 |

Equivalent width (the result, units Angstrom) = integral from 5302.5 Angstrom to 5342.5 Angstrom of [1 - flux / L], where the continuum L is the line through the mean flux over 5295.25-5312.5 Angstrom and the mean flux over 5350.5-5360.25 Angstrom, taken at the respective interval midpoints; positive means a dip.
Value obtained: 0.3 Angstrom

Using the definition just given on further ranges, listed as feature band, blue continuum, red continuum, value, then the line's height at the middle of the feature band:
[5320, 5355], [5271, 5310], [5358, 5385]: 1.49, 5.16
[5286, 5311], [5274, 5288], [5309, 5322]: 0.26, 5.17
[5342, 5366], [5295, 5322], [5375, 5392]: 0.97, 5.38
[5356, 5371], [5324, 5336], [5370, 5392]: 0.17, 5.21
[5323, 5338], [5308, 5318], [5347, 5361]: 1.27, 5.24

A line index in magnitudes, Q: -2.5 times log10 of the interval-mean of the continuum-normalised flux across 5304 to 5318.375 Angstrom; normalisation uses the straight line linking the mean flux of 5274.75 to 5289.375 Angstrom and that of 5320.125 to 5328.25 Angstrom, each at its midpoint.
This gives -0.19 mag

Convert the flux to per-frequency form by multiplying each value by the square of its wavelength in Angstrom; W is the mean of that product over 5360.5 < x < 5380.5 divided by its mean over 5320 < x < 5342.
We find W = 1.07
